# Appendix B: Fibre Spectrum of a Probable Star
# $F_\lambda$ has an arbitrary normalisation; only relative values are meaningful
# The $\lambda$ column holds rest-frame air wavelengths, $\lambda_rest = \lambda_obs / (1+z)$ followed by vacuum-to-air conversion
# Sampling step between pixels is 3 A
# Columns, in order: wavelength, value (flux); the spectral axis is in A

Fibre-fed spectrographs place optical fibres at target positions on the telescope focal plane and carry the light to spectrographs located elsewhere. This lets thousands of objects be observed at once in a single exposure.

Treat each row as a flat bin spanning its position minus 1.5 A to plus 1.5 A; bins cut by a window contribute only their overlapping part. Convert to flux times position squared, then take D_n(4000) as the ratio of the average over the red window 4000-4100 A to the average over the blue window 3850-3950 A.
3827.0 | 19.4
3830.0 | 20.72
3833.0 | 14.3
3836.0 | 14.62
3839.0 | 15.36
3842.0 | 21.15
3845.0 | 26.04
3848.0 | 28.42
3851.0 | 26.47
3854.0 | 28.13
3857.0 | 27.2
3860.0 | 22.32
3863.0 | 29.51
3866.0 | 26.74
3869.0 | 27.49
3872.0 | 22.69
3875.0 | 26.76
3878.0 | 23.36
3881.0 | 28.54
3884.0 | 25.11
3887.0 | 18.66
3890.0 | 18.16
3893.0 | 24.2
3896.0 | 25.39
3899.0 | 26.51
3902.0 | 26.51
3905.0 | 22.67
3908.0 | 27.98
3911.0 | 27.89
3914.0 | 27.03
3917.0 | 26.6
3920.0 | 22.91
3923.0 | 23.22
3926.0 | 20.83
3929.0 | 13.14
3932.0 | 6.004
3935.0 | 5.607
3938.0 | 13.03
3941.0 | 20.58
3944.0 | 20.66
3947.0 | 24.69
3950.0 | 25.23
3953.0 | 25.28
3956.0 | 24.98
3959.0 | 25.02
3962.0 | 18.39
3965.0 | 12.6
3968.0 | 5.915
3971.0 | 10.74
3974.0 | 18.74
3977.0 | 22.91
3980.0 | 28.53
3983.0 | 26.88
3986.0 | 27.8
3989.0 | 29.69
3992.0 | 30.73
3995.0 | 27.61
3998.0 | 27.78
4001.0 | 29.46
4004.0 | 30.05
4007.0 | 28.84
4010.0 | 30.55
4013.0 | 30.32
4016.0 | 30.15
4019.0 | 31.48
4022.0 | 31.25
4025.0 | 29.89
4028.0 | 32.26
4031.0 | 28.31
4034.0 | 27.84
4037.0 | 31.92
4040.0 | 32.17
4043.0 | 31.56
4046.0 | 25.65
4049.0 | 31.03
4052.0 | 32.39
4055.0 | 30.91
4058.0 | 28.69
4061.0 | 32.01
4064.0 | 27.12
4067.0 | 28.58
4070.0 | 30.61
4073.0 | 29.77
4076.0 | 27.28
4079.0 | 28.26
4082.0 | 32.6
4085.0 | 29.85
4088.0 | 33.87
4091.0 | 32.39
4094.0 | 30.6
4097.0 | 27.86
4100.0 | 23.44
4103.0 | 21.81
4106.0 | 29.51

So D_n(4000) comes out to 1.4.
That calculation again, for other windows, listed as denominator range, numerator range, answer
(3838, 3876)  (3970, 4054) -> 1.22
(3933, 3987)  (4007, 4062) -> 1.60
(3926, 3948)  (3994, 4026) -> 2.06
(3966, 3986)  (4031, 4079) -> 1.59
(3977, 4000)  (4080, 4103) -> 1.10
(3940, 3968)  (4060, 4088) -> 1.50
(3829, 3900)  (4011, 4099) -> 1.40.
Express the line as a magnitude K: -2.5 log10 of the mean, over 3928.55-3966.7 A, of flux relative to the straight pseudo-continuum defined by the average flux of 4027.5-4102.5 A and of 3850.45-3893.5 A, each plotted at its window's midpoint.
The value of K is 0.43 mag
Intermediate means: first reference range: 25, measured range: 18.2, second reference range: 29.7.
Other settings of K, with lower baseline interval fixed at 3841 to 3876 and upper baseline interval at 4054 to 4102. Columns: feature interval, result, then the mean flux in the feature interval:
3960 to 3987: 0.412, 19.1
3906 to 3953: 0.305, 20.5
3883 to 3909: 0.125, 23.8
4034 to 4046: -0.061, 30.6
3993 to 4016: -0.035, 29.3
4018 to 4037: -0.057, 30.3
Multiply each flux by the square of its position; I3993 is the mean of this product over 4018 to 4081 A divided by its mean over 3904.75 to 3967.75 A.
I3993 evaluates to 1.56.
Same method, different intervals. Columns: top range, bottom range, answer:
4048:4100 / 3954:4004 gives 1.35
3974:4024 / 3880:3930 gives 1.26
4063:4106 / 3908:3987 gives 1.52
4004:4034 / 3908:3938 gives 1.64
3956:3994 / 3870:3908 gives 0.94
